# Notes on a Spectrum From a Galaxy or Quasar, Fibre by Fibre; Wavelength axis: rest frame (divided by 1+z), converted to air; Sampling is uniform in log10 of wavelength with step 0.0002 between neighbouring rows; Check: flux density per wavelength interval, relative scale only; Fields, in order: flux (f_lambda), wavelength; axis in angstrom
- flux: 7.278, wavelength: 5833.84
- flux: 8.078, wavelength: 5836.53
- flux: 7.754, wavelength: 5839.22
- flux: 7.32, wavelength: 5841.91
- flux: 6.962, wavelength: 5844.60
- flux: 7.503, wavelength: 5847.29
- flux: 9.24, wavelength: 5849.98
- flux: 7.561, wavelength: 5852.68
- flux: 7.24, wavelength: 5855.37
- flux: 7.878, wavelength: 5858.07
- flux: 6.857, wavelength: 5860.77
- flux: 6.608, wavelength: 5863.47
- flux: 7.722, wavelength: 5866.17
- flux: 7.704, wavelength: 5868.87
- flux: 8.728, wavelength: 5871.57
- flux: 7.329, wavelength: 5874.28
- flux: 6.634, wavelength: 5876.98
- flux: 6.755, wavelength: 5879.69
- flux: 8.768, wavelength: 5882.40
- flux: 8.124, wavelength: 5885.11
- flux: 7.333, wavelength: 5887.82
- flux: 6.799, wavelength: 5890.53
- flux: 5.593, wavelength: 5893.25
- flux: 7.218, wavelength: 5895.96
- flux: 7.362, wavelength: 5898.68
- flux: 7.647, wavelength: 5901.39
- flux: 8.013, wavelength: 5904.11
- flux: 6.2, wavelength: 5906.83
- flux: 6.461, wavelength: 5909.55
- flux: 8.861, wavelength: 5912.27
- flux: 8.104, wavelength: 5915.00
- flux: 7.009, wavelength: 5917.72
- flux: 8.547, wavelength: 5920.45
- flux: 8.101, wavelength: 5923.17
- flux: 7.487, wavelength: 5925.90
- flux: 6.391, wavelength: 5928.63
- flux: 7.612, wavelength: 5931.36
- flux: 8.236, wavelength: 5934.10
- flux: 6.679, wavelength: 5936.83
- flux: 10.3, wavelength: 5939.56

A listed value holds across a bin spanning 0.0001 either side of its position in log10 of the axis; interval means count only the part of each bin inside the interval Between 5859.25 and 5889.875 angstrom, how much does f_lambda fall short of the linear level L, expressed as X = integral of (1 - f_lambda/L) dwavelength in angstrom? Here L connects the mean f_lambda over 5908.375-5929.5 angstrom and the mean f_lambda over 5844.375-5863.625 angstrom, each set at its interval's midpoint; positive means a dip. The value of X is 0.4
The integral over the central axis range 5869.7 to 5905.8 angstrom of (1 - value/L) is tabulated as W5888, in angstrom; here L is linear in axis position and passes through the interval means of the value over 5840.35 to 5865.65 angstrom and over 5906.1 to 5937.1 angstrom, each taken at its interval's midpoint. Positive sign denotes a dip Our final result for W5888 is 0.5 angstrom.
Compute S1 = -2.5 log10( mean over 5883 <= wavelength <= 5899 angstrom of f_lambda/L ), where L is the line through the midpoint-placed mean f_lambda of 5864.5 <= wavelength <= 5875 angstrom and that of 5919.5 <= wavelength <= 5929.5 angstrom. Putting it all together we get 0.10 mag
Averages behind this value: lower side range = 7.87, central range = 7.13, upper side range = 7.66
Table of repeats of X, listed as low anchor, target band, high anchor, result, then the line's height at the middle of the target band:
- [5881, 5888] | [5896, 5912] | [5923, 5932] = 1.1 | 7.78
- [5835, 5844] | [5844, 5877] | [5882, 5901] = -0.4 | 7.49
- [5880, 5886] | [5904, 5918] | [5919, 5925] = 1.4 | 8.22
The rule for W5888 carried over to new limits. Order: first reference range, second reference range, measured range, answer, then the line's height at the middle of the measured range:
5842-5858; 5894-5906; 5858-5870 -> 0.5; 7.61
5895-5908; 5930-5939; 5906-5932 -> 0.2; 7.55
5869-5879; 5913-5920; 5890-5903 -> 1.2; 7.67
